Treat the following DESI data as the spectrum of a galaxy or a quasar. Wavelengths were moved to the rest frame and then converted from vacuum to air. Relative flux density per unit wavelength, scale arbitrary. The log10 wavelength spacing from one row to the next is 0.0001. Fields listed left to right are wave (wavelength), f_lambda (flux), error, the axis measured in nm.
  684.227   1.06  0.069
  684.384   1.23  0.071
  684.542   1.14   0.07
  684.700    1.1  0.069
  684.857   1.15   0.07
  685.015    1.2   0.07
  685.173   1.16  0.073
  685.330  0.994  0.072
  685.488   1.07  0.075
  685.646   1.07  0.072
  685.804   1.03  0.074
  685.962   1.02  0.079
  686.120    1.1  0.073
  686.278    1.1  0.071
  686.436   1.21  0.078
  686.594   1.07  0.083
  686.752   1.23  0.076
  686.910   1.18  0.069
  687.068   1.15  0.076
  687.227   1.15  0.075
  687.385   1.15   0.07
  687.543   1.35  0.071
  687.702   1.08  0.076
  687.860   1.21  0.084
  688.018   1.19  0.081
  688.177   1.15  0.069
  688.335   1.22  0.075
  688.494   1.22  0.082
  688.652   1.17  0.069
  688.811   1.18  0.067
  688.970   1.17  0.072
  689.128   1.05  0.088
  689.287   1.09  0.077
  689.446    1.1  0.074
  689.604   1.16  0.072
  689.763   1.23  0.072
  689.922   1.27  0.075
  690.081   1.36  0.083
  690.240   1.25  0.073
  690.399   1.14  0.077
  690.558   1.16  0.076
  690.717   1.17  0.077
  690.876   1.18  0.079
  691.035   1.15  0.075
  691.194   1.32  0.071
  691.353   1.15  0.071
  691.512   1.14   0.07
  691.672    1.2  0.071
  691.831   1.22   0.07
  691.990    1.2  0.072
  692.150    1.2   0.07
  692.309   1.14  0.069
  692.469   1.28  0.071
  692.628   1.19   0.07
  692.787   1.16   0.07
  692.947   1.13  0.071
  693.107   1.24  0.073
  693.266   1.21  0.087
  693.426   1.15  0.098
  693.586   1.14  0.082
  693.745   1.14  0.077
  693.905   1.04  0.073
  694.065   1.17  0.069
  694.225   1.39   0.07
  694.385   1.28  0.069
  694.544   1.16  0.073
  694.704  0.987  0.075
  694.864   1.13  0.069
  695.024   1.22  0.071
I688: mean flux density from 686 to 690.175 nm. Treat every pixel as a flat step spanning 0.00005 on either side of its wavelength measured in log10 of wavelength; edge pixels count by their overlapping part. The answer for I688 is 1.17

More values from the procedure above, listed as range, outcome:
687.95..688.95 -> 1.19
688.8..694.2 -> 1.18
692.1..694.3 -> 1.18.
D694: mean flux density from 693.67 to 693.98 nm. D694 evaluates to 1.09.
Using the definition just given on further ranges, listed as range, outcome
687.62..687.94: 1.15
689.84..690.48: 1.25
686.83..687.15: 1.16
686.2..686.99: 1.16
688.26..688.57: 1.22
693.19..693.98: 1.14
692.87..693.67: 1.17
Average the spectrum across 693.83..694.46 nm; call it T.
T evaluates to 1.22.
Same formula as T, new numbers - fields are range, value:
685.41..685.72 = 1.07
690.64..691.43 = 1.19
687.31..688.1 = 1.2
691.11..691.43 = 1.24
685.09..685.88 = 1.07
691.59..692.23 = 1.2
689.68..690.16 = 1.28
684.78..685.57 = 1.11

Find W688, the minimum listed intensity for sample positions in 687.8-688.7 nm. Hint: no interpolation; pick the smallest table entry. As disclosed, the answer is 1.15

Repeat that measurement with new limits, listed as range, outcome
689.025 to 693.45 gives 1.05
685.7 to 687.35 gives 1.02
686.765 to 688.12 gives 1.08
